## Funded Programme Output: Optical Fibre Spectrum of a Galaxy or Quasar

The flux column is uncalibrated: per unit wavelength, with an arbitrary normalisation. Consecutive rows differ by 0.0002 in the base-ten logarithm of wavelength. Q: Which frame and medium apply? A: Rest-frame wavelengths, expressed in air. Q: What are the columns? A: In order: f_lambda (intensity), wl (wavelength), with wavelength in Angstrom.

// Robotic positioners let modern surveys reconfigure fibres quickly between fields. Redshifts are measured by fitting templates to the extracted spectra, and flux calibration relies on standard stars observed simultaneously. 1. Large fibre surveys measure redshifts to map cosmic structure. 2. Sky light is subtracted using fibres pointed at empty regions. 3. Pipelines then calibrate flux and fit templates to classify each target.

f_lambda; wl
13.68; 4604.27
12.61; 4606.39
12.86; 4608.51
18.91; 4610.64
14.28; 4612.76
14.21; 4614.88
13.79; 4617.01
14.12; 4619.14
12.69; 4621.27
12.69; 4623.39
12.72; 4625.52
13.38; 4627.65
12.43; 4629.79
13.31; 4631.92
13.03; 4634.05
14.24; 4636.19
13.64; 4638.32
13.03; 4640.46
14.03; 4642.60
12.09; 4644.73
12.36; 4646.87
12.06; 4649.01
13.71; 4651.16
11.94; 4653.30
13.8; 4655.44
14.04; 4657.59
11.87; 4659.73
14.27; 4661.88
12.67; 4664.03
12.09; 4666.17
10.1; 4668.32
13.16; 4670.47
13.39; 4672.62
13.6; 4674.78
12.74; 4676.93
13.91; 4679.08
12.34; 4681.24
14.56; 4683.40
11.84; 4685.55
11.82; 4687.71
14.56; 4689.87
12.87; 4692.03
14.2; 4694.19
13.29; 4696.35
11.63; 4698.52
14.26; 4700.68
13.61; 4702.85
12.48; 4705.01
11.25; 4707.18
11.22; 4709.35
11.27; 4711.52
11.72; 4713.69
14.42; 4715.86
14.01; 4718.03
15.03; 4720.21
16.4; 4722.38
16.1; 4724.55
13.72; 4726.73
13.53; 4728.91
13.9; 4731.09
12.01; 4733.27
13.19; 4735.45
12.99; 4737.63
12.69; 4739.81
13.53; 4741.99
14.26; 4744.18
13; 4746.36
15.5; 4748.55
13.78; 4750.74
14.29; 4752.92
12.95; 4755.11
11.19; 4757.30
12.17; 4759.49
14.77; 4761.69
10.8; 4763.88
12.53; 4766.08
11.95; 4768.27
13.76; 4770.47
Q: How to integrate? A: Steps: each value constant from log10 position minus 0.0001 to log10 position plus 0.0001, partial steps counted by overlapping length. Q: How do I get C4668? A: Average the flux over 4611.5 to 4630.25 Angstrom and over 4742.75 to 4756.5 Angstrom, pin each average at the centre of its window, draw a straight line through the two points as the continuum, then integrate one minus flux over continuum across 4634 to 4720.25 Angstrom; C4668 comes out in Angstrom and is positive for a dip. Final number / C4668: 4.4 Angstrom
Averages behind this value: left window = 13.5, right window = 13.9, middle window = 13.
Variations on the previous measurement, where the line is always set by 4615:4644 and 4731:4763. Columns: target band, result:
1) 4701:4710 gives 0.6 Angstrom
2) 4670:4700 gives 0.4 Angstrom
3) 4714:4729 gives -1.5 Angstrom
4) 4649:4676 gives 1.0 Angstrom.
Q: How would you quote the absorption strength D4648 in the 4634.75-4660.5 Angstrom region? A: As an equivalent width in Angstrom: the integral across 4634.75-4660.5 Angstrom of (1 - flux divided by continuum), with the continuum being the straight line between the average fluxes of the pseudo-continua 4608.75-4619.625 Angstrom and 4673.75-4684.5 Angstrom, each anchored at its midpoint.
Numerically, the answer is 2.0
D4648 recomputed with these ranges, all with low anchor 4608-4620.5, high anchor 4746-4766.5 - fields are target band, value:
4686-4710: 1.6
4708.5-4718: 0.8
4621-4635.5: 1.6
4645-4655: 1.2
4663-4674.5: 1.4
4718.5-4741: -0.9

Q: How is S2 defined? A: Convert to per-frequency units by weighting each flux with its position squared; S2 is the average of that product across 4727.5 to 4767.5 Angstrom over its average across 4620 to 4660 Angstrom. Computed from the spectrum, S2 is 1.1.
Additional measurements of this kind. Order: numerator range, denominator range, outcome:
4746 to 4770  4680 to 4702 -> 1.02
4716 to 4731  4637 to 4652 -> 1.17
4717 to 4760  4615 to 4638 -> 1.08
